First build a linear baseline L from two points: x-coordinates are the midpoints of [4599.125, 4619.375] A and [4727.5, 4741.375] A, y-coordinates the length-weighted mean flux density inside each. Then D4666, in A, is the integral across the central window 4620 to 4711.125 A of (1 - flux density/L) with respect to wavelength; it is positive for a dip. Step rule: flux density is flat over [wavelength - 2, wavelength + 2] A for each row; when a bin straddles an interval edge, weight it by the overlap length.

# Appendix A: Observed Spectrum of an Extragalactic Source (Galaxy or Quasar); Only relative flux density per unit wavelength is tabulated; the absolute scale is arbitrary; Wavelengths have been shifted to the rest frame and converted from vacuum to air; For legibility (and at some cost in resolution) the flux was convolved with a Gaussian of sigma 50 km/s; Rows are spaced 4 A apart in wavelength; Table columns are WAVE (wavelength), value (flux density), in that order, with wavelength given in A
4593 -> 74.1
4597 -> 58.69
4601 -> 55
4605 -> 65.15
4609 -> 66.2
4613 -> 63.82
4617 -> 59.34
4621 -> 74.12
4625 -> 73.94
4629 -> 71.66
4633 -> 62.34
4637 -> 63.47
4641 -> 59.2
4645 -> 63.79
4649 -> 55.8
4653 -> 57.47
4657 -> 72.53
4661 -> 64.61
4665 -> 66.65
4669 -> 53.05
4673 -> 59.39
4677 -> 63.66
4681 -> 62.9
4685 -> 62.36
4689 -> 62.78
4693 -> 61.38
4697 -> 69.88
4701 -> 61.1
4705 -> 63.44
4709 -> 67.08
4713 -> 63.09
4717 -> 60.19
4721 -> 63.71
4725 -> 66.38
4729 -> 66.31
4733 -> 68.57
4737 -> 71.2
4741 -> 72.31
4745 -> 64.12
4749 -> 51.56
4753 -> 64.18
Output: 2.01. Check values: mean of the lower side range 62.2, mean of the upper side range 69.4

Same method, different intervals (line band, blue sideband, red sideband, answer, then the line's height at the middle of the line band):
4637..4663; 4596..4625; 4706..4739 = 0.94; 64.7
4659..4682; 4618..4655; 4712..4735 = 1.05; 64.6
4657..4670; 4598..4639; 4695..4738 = 0.31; 65.4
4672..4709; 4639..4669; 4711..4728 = -0.21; 62.9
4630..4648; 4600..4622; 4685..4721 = 0.40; 63.8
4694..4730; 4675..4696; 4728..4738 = 0.92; 66.2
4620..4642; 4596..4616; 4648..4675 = -2.08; 61.7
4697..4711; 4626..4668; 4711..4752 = -0.07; 64.4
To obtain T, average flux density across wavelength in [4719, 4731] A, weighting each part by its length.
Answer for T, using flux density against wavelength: 65.5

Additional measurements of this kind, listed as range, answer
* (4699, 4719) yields 63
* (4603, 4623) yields 65.7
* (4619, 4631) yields 73.2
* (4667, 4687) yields 60.3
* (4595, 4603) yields 56.8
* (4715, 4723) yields 62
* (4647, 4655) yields 56.6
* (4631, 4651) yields 60.9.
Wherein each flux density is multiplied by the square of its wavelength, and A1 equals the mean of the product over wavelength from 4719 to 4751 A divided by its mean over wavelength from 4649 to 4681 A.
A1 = 1.1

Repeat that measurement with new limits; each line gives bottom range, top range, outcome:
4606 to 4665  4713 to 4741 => 1.06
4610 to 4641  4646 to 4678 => 0.94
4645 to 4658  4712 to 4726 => 1.06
